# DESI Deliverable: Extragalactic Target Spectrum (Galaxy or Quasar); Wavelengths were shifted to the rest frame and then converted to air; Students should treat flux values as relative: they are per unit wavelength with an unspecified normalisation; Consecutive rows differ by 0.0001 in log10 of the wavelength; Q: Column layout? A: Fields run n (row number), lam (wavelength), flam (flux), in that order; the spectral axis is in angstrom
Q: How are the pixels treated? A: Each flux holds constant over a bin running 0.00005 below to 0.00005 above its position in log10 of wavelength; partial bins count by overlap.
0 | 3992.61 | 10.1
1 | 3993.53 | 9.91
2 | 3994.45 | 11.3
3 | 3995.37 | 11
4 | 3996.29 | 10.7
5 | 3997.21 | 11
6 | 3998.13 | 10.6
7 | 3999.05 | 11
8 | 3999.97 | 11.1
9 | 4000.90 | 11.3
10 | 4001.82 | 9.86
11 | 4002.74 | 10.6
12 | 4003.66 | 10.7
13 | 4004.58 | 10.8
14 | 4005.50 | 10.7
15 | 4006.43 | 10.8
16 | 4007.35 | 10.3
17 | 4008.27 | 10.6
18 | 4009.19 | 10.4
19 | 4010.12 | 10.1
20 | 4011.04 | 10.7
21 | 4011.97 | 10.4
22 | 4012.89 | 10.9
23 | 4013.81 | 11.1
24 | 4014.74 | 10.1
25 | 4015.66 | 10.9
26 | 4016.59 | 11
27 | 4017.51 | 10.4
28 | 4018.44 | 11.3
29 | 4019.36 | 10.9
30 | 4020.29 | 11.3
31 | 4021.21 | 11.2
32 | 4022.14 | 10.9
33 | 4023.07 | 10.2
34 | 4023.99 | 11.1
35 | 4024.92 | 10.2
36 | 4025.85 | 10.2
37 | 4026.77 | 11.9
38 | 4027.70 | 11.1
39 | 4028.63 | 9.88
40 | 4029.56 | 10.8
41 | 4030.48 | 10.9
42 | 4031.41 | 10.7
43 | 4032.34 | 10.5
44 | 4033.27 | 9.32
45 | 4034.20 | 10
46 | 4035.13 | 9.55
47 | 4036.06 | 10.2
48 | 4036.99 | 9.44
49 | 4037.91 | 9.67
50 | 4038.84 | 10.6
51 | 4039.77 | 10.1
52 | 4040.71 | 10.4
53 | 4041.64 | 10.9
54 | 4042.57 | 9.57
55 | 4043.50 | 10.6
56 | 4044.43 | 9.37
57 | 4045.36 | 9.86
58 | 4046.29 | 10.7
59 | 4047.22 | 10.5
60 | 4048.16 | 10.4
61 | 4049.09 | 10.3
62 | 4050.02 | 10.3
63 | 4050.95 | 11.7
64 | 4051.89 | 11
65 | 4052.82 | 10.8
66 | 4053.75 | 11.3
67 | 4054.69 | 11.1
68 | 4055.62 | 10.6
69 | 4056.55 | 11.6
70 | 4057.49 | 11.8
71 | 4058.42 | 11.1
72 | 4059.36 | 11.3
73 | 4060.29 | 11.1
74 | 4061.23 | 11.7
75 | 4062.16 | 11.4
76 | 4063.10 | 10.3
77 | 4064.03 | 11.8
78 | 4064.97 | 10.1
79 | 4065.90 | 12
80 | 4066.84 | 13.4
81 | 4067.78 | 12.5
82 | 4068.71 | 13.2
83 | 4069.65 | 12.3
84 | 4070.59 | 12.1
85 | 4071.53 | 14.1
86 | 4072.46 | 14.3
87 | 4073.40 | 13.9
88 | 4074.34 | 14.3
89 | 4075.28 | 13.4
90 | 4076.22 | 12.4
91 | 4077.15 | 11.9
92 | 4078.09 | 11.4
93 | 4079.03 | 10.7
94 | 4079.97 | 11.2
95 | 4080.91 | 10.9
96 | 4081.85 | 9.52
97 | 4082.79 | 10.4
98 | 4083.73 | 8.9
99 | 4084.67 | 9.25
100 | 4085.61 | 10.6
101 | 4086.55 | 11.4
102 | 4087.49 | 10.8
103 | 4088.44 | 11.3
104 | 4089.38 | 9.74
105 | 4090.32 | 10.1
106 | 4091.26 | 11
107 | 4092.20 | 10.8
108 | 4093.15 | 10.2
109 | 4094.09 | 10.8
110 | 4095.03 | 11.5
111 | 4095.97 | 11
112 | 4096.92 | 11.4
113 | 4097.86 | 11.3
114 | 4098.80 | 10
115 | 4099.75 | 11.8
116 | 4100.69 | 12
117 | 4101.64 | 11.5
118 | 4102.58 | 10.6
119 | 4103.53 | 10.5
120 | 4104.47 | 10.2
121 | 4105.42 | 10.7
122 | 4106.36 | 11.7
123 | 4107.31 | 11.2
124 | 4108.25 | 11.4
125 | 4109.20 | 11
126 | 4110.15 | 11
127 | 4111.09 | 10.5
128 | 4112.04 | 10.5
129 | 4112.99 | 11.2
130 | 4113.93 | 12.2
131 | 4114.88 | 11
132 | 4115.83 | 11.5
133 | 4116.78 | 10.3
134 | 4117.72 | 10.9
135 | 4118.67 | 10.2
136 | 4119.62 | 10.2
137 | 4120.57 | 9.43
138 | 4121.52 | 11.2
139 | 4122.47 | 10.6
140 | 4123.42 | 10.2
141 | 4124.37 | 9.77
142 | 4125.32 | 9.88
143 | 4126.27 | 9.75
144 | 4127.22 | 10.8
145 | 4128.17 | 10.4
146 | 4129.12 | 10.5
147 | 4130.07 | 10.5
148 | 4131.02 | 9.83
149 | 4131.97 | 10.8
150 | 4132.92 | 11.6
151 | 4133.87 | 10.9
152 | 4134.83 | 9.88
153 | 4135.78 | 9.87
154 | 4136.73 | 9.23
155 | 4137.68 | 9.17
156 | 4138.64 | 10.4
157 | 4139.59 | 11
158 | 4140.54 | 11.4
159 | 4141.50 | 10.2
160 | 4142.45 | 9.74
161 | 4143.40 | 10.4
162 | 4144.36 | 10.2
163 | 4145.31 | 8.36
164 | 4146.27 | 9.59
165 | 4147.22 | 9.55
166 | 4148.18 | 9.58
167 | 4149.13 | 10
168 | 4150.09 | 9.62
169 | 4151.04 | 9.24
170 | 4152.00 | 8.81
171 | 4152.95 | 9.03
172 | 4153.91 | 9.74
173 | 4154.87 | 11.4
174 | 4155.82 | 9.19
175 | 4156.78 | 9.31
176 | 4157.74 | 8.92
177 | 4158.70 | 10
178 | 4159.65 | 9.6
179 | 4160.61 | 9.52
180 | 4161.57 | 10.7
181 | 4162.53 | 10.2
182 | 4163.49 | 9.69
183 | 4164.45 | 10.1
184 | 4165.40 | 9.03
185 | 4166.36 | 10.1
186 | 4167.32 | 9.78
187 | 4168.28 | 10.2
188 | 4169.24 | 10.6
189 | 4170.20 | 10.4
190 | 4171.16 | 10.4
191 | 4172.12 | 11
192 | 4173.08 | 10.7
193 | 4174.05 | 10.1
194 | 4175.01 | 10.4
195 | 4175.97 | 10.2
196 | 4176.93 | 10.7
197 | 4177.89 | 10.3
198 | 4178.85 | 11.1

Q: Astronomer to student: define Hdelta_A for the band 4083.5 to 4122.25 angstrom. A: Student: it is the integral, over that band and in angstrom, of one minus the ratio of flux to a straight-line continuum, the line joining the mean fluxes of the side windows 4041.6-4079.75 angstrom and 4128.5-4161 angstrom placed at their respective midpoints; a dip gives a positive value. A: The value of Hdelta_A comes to -0.3 angstrom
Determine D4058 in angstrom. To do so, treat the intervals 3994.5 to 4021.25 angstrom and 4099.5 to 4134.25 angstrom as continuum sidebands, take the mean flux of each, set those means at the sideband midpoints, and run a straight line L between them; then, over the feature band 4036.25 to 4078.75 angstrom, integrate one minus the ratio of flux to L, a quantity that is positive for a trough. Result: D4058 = -2.5 angstrom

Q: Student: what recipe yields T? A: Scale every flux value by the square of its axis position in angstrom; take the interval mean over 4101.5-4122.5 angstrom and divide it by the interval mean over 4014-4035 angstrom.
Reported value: 1.06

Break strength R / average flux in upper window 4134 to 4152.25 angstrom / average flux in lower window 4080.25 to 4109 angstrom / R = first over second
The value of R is 0.91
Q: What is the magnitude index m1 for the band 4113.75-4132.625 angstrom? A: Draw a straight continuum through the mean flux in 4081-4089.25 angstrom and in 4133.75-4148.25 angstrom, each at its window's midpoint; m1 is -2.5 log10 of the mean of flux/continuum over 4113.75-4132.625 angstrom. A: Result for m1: -0.05 mag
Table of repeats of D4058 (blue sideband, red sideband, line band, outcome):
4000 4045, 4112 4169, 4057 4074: -2.9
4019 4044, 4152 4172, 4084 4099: -0.7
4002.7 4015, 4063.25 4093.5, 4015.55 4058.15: 1.5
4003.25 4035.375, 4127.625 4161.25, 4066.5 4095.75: -3.6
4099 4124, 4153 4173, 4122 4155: 1.2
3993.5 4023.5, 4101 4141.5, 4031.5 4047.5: 0.9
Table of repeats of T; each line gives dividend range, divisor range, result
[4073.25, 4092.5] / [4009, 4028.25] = 1.06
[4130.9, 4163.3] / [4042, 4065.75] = 0.96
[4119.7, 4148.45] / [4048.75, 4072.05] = 0.91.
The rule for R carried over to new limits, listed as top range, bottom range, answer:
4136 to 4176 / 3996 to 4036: 0.93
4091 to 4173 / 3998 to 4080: 0.94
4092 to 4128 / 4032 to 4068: 1.01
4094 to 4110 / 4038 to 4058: 1.04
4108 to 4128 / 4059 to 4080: 0.87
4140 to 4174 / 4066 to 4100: 0.86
